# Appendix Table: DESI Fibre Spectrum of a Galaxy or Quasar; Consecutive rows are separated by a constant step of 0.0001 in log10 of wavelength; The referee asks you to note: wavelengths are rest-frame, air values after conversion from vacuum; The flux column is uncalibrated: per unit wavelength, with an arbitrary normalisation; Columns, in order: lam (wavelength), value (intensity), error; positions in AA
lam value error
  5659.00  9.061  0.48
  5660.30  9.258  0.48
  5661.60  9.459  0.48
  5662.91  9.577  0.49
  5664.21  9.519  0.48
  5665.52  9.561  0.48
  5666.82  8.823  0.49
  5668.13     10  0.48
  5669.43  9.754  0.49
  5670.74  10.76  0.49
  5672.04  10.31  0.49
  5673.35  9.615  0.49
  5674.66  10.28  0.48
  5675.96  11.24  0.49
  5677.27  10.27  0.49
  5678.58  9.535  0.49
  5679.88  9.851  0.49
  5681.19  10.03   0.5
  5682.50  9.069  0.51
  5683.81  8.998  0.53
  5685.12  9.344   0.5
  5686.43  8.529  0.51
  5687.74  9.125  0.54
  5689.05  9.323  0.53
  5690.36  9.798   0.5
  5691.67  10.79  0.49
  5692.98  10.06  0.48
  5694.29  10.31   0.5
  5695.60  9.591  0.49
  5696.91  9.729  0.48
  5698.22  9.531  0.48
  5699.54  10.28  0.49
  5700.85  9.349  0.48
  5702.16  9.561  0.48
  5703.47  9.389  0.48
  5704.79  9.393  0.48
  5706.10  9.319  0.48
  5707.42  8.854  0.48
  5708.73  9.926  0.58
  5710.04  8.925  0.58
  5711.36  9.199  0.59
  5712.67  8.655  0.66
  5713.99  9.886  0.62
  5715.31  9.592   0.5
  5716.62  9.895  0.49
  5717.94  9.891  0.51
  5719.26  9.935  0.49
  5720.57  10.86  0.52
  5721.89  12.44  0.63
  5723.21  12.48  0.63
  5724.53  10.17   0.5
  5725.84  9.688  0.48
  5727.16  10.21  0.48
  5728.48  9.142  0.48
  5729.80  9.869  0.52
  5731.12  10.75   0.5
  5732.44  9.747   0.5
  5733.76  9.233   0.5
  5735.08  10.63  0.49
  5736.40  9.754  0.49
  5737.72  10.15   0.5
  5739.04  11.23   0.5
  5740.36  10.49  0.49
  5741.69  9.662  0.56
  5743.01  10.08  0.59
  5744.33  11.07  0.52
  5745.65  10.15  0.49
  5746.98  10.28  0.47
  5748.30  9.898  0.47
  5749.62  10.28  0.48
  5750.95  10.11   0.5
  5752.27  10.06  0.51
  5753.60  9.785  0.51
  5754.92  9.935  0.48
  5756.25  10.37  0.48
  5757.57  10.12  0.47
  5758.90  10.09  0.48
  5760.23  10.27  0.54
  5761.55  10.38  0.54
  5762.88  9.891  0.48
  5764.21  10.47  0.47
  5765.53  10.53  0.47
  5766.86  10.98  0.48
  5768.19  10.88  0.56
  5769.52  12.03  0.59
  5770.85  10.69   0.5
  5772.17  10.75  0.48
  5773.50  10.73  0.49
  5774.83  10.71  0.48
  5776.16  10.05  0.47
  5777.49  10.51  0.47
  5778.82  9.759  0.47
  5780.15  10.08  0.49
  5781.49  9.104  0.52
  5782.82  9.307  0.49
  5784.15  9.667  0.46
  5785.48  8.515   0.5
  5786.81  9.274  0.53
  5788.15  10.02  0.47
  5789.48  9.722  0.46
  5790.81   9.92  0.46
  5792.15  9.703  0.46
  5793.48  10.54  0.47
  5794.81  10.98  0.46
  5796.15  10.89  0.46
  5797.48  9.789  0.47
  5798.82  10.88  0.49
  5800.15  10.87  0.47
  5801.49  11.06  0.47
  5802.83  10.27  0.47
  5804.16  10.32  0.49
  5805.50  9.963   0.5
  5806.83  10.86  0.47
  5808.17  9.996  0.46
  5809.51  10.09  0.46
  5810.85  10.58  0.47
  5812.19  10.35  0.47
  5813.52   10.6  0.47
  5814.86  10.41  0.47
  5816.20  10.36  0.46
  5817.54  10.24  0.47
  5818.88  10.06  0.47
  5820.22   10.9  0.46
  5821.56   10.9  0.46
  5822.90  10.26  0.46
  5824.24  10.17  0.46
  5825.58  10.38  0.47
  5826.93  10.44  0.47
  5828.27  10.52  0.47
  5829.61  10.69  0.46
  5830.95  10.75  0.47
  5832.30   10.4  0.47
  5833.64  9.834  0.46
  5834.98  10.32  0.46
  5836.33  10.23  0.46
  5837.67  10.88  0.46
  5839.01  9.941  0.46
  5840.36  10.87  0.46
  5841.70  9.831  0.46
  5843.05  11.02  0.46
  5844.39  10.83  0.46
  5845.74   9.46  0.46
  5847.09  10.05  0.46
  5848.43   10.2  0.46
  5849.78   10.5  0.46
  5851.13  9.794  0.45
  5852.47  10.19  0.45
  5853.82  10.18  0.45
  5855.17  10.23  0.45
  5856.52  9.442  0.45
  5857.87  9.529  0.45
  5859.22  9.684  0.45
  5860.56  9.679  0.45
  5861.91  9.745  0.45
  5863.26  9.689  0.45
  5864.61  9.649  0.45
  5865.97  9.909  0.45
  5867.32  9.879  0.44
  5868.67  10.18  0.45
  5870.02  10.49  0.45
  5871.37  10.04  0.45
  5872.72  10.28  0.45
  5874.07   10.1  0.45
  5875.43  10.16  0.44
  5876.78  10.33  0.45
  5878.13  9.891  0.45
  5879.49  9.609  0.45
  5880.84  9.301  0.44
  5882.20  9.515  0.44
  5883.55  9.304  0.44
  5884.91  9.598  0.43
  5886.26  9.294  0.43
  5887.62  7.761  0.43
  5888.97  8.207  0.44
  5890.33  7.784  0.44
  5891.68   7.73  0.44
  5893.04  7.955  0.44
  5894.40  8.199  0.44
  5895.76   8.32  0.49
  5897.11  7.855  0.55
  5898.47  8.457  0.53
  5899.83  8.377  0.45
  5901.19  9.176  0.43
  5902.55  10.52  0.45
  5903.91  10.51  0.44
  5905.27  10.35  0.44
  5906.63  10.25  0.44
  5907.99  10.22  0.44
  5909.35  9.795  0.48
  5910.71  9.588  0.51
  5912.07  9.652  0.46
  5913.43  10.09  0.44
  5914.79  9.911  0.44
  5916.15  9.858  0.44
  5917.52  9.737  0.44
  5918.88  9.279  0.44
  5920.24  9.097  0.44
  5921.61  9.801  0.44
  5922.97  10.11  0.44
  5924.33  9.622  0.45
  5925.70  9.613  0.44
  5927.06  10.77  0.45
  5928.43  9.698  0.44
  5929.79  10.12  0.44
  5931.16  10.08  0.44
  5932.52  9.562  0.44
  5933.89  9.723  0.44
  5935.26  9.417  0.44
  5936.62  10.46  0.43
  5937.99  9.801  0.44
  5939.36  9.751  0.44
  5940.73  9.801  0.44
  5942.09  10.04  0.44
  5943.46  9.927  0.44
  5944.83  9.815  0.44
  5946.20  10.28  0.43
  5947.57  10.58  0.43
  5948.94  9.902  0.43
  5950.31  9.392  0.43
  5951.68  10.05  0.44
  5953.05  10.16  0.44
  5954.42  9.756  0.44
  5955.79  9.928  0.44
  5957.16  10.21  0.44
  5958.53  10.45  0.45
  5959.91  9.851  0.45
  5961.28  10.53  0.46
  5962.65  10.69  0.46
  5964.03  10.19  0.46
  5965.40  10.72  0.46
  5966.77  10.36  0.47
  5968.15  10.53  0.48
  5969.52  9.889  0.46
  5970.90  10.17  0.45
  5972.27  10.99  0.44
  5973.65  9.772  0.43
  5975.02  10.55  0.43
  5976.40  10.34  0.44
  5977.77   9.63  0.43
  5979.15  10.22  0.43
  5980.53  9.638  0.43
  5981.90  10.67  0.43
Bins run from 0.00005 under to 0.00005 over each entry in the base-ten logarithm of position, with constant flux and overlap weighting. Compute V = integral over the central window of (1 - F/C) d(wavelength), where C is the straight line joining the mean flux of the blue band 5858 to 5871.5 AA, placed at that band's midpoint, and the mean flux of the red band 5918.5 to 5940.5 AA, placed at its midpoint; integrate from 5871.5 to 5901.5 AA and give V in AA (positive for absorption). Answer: 2.7 AA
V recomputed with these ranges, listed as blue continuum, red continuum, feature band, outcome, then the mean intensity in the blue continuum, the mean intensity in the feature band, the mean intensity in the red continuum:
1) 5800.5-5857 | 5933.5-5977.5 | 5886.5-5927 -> 3.76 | 10.3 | 9.26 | 10.1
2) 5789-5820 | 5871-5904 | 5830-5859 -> -1.33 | 10.4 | 10.2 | 9.1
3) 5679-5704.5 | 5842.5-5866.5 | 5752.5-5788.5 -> -1.44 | 9.61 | 10.2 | 9.98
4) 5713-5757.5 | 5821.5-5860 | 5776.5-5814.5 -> 0.39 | 10.2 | 10.1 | 10.2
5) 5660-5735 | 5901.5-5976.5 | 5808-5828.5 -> -0.98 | 9.81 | 10.4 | 10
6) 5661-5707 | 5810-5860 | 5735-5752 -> -0.57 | 9.71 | 10.3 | 10.3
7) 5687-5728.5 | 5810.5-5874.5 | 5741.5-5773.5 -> -1.24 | 9.86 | 10.4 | 10.2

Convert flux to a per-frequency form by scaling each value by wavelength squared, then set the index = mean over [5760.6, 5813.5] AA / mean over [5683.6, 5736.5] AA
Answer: 1.1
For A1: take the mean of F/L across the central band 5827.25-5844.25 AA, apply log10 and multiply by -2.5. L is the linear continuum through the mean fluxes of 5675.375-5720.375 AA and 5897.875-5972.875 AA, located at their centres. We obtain -0.068 mag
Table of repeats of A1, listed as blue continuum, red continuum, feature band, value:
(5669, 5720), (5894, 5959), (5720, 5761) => -0.064 mag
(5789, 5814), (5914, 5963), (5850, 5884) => 0.031 mag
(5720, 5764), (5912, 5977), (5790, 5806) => -0.023 mag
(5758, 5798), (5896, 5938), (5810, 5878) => -0.027 mag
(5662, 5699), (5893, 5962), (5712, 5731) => -0.049 mag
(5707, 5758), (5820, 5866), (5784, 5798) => 0.024 mag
